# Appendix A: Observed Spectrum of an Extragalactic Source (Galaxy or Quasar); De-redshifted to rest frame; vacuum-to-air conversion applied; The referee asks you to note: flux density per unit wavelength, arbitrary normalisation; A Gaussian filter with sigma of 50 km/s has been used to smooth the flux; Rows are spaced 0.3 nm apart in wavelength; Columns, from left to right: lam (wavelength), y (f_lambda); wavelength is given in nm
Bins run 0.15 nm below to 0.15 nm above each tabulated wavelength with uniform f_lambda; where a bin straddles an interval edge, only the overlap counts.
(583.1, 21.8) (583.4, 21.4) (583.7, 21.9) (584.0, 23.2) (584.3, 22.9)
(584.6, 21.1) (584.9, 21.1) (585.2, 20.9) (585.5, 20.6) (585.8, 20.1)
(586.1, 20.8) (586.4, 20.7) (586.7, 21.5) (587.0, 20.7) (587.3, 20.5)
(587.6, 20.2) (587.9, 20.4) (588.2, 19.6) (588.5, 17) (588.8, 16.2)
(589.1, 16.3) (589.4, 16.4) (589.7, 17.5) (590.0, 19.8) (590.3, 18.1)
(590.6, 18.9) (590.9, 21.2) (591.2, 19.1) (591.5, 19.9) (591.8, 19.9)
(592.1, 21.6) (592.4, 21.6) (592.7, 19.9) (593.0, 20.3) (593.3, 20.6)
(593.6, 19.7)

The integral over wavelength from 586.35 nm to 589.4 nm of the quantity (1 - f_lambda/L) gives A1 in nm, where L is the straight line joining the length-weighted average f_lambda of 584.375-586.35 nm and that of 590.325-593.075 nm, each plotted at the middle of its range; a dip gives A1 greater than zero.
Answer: 0.22 nm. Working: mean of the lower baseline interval 20.8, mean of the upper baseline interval 20.2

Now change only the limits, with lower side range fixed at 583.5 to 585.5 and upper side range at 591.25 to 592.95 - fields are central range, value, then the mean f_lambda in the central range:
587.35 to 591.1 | 0.434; 18.5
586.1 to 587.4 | 0.031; 20.9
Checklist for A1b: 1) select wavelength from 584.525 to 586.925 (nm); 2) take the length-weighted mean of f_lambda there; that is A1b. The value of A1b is 20.8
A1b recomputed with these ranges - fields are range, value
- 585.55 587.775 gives 20.6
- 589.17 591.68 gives 18.8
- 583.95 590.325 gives 19.8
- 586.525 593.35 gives 19.4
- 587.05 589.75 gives 18.4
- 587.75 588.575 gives 19.2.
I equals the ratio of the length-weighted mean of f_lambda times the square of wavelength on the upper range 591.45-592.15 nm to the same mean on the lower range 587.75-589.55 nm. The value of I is 1.2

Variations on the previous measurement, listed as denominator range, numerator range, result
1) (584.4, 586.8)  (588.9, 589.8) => 0.81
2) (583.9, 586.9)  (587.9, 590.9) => 0.86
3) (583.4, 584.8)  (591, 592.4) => 0.94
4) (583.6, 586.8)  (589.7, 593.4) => 0.96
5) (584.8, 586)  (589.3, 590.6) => 0.89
